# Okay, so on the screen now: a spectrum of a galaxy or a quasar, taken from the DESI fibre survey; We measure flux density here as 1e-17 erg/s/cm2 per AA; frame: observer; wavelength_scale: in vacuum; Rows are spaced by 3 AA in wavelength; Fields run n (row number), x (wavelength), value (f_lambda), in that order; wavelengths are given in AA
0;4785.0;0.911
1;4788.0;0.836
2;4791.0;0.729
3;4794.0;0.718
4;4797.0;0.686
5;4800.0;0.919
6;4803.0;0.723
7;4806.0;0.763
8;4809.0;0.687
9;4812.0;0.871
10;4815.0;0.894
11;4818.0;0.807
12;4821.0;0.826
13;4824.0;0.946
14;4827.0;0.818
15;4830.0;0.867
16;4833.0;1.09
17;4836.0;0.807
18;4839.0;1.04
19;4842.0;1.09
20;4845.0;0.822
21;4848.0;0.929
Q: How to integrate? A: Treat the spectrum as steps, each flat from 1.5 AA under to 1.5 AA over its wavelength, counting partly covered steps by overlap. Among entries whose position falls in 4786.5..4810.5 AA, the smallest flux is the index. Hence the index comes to 0.686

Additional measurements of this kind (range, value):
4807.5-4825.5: 0.687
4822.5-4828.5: 0.818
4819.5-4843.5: 0.807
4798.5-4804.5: 0.723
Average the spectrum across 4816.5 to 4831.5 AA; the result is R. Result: 0.853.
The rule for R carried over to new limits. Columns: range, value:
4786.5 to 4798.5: 0.742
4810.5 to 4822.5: 0.849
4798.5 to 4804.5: 0.821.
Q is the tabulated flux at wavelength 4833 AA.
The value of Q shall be 1.09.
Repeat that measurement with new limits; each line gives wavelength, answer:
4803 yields 0.723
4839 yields 1.04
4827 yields 0.818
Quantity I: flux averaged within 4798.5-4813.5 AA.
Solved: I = 0.793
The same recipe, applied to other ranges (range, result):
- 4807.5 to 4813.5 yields 0.779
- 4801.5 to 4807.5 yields 0.743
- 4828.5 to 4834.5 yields 0.979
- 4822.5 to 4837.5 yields 0.906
